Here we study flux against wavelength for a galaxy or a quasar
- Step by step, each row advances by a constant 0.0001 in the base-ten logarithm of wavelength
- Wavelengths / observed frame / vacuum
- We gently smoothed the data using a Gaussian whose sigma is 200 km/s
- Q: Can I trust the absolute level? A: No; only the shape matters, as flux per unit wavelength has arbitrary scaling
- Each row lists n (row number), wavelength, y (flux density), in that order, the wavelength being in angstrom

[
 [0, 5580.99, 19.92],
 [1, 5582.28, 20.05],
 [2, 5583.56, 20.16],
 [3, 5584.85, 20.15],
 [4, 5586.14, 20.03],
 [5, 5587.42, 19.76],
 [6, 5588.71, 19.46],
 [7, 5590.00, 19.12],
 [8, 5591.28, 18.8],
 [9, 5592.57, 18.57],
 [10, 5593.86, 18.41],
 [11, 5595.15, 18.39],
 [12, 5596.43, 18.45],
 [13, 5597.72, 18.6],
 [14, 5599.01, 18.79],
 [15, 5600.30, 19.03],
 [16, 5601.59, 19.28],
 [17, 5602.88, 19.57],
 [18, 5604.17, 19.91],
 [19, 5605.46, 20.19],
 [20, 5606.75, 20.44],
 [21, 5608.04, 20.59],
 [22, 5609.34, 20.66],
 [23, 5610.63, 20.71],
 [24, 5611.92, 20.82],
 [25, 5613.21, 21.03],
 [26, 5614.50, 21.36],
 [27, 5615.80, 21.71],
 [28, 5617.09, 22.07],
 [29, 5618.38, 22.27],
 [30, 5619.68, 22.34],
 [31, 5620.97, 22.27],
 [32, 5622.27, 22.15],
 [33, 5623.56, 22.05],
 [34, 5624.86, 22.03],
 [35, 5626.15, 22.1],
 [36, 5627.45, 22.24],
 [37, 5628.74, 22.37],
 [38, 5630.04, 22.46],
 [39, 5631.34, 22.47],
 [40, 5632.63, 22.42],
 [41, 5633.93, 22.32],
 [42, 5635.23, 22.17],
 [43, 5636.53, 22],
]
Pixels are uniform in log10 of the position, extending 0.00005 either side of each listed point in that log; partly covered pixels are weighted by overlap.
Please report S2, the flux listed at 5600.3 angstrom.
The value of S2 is 19.03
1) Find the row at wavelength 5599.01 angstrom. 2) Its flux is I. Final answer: 18.79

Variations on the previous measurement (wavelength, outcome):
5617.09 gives 22.07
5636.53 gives 22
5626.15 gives 22.1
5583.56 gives 20.16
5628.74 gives 22.37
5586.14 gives 20.03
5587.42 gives 19.76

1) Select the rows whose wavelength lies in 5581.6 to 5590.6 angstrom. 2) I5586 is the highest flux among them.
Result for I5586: 20.16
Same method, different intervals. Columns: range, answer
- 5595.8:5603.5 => 19.57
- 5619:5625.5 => 22.34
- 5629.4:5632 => 22.47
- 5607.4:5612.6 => 20.82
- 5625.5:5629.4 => 22.37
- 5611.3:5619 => 22.27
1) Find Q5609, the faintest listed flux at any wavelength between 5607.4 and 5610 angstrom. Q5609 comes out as 20.59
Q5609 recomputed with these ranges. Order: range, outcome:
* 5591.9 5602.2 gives 18.39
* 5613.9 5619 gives 21.36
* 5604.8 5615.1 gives 20.19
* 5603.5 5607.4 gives 19.91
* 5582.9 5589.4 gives 19.46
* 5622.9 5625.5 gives 22.03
